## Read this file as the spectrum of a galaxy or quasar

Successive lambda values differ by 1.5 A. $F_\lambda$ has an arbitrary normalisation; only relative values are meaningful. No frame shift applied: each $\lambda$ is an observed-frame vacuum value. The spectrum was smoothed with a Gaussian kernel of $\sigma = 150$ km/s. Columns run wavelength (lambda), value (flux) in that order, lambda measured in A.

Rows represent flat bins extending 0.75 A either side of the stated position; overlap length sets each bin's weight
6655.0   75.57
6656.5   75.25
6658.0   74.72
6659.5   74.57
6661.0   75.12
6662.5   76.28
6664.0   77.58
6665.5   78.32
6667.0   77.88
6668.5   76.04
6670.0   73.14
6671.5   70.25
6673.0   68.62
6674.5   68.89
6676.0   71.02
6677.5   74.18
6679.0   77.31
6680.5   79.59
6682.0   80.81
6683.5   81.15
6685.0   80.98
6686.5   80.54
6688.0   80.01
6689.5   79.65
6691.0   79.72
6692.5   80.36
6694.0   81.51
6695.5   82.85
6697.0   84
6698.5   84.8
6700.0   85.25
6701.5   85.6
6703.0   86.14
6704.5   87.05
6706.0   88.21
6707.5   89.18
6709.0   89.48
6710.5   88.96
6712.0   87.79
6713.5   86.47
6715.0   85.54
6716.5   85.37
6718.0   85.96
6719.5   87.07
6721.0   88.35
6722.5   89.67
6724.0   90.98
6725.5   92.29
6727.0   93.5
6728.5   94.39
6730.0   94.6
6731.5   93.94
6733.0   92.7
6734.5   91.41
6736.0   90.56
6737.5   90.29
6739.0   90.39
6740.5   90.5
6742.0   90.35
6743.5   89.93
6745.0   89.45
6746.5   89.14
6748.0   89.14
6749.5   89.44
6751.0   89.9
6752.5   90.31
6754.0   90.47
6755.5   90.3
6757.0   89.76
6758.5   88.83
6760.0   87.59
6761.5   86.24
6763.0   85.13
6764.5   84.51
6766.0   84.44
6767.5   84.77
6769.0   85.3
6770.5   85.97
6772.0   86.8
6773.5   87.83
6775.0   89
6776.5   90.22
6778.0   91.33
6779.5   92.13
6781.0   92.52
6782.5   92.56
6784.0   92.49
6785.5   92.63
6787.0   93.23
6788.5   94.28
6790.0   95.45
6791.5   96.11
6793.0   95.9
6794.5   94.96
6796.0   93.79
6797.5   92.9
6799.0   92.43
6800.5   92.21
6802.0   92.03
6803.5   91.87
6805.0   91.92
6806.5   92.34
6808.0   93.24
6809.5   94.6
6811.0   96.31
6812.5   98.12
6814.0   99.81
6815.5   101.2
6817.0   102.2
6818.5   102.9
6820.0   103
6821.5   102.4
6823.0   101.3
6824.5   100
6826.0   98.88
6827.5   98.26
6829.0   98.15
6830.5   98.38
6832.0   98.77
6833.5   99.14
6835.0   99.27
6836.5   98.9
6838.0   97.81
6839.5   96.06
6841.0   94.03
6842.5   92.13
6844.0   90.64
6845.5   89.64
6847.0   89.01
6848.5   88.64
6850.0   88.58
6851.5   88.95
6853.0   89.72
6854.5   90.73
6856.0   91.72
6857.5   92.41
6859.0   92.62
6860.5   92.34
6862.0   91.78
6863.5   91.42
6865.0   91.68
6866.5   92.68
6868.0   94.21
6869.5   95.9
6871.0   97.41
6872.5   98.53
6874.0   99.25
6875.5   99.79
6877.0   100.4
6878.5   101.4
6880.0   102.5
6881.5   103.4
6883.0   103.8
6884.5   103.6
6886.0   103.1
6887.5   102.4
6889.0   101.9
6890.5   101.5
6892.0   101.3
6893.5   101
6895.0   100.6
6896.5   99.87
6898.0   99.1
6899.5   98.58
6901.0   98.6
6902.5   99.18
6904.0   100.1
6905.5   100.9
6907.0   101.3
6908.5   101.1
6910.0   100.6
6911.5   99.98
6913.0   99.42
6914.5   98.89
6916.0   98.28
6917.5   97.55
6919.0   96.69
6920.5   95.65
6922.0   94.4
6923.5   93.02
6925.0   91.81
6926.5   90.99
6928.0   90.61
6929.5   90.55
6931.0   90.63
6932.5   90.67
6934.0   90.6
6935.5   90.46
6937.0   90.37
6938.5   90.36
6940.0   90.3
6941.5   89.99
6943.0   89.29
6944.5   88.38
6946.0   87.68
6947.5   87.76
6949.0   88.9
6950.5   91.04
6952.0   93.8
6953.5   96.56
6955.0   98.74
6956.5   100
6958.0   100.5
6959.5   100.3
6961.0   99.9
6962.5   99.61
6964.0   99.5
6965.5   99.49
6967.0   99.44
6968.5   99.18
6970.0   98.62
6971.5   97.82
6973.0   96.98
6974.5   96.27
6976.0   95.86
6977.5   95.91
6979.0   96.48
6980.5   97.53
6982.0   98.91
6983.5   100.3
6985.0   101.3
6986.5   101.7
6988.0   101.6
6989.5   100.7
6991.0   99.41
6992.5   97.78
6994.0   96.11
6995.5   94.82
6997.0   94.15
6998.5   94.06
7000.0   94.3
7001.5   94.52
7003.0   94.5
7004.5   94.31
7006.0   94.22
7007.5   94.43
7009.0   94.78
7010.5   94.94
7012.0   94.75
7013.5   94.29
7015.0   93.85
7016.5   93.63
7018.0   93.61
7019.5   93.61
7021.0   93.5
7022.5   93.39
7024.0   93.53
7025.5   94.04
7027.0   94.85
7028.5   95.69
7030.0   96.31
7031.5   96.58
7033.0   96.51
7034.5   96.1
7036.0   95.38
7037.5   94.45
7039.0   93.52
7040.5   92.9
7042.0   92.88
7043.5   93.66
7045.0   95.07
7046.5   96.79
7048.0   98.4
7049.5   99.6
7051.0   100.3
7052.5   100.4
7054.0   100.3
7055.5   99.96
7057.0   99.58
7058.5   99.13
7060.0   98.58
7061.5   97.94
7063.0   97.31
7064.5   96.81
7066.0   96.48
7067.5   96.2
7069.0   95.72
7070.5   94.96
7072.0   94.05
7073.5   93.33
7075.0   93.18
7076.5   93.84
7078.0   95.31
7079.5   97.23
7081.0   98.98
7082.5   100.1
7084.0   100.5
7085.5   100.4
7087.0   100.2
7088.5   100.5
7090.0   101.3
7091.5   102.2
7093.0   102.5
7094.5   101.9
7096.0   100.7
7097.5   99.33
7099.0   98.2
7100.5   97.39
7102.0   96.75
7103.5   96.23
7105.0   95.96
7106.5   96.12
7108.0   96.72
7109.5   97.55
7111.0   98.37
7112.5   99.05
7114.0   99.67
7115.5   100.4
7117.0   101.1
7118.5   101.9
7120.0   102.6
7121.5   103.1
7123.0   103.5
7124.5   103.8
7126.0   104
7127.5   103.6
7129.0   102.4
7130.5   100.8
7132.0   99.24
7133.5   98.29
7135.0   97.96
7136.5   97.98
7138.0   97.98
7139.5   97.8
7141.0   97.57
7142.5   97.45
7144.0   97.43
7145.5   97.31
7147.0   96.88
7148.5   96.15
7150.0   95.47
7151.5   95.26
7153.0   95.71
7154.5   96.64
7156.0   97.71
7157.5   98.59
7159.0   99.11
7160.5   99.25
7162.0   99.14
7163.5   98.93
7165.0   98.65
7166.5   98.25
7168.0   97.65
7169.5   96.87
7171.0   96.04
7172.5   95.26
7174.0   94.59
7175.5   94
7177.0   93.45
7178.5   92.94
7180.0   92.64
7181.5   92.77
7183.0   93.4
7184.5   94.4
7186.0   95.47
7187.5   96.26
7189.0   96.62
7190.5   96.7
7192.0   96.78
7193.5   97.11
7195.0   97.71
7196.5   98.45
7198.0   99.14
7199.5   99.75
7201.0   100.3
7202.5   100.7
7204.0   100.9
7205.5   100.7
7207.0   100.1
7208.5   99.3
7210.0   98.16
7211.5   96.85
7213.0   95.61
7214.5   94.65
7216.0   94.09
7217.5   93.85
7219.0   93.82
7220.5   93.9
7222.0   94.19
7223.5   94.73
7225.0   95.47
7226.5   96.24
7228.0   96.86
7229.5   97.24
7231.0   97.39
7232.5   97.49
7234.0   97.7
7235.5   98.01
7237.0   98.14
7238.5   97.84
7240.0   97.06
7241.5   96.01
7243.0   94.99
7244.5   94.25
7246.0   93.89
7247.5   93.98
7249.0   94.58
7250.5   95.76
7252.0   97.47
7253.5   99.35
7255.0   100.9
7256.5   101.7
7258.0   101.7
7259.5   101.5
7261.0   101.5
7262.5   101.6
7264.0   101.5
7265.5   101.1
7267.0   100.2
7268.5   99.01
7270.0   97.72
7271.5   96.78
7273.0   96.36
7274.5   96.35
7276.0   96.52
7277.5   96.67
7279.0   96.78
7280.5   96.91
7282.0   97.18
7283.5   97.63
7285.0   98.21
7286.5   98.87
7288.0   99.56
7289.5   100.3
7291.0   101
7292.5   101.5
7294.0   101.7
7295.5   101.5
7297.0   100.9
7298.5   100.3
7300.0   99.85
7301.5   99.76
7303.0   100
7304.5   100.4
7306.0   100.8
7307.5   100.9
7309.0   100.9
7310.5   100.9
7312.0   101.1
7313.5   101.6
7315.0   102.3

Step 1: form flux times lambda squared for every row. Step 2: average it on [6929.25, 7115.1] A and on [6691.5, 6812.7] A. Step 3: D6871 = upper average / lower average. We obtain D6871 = 1.16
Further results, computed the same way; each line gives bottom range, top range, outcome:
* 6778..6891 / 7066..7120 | 1.10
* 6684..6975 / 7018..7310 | 1.15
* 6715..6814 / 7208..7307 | 1.24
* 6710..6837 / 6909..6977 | 1.08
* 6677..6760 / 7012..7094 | 1.22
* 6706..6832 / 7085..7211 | 1.19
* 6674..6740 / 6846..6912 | 1.20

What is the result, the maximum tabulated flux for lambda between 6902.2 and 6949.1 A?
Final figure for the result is 101.3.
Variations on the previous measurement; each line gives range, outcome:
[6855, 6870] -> 95.9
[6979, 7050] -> 101.7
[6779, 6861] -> 103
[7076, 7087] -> 100.5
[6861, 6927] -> 103.8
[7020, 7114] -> 102.5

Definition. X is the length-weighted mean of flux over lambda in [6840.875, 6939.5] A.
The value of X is 95.9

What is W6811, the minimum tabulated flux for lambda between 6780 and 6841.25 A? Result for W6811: 91.87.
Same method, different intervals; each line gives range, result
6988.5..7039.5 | 93.39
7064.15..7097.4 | 93.18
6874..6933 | 90.55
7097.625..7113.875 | 95.96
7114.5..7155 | 95.26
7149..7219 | 92.64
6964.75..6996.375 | 94.82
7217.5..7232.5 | 93.82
